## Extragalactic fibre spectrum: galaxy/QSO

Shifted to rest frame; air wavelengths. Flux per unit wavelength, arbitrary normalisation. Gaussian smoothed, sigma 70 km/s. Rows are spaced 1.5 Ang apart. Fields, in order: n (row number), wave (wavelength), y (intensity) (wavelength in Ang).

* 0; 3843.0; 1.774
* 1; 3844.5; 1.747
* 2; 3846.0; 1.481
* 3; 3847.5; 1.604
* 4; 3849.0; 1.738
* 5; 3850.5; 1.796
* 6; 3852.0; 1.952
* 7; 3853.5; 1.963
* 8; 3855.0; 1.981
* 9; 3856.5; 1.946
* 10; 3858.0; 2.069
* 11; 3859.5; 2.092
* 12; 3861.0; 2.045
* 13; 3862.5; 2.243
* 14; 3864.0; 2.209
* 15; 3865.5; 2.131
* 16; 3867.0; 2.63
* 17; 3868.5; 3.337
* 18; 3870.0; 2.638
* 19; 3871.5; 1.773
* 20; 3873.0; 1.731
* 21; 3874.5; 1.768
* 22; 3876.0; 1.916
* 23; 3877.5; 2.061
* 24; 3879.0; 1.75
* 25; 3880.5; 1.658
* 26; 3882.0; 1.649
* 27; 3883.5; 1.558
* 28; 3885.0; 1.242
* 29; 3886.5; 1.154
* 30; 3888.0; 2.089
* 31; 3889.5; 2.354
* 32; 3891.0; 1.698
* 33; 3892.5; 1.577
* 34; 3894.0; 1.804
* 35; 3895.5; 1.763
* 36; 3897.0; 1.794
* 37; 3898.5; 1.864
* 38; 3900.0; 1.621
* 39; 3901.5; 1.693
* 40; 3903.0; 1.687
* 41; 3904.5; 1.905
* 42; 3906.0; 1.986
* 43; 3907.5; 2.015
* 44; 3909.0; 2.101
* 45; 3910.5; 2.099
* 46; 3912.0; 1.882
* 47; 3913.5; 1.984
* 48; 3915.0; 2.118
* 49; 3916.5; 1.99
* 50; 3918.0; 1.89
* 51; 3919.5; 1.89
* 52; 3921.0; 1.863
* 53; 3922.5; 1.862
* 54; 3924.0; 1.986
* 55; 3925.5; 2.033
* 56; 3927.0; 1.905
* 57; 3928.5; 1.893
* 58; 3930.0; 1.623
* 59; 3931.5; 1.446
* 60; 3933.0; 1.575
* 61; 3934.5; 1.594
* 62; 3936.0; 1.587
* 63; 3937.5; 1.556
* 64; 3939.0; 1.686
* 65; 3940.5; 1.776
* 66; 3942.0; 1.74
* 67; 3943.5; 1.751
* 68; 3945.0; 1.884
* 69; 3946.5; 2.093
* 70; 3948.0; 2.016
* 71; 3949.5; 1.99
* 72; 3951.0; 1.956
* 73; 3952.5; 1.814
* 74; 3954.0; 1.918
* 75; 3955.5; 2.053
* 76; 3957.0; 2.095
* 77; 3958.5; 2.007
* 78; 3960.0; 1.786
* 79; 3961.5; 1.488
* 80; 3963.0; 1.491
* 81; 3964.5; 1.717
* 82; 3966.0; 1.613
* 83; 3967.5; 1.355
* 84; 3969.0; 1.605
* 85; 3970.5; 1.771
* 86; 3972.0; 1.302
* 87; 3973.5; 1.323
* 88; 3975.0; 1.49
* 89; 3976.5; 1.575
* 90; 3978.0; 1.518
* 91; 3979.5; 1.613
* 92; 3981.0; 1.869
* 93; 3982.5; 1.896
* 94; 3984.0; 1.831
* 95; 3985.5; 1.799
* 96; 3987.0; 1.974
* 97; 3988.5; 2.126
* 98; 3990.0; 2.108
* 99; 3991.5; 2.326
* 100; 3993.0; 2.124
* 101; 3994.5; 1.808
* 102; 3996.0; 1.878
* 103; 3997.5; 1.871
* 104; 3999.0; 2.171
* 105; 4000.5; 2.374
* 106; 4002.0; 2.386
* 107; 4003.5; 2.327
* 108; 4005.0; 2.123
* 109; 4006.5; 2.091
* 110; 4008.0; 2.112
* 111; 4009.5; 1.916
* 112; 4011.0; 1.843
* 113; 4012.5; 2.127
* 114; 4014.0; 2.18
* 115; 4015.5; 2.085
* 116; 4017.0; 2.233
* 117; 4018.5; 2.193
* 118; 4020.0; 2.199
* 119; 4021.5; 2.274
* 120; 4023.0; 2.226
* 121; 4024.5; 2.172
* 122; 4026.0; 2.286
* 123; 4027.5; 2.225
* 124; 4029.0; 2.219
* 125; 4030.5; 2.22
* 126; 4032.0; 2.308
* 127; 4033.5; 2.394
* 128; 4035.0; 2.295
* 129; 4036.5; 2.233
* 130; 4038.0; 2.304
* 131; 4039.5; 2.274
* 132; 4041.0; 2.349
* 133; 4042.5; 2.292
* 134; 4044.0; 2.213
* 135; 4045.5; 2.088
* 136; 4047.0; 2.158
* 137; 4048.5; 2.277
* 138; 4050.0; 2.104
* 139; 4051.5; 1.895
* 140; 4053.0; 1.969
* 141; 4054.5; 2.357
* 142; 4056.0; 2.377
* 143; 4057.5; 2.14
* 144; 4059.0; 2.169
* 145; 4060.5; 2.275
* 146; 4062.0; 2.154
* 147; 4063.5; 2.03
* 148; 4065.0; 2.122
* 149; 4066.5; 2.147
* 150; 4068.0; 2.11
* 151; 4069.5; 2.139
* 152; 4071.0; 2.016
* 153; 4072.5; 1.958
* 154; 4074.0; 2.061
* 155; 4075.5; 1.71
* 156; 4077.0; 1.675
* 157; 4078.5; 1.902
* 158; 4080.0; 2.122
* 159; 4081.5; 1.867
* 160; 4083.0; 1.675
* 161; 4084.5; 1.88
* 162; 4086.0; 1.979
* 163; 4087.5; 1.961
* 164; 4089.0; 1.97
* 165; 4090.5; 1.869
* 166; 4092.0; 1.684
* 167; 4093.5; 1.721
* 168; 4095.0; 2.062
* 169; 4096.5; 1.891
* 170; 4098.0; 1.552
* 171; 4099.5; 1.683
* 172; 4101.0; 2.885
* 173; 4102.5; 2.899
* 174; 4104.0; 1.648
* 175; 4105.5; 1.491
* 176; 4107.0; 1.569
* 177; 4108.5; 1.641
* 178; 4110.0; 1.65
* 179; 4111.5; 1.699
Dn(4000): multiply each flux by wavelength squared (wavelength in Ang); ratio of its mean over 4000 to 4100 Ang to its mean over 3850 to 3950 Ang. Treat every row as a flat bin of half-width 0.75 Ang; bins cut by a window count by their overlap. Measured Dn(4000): 1.2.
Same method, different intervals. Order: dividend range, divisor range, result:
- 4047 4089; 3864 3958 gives 1.17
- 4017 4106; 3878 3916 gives 1.26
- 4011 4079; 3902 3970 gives 1.25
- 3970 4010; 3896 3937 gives 1.08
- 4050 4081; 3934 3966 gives 1.21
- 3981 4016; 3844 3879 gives 1.09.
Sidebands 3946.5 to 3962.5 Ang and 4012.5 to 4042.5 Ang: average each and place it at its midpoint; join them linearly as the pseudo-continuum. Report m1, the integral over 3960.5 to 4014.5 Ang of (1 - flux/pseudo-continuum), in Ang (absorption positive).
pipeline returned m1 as 5.4 Ang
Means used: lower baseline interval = 1.91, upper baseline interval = 2.24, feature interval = 1.86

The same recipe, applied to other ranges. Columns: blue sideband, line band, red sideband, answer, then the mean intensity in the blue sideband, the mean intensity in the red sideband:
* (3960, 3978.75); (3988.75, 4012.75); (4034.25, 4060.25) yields -3.97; 1.53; 2.21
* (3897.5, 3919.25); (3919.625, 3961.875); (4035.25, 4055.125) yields 3.34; 1.91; 2.19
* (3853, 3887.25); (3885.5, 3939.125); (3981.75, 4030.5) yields 5.32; 1.98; 2.11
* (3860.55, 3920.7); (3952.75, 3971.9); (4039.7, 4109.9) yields 2.29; 1.93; 2.01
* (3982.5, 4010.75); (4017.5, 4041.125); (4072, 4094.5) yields -3.16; 2.07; 1.87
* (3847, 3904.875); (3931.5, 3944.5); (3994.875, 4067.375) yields 2.37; 1.91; 2.18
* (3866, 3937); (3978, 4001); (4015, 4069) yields 1.29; 1.87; 2.2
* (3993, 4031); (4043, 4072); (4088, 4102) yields -1.60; 2.14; 1.94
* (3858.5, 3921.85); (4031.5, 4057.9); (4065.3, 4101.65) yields -3.91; 1.93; 1.94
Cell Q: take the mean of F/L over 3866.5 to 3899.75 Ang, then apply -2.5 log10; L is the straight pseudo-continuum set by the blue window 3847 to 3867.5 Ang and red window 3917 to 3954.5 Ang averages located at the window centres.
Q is 0.04 mag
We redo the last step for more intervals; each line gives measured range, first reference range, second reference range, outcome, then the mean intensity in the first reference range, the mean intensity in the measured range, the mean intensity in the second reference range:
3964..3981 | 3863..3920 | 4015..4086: 0.30 mag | 1.92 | 1.55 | 2.13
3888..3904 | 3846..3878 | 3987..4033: 0.16 mag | 2.06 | 1.8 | 2.15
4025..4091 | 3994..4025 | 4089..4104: -0.03 mag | 2.13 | 2.11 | 2.01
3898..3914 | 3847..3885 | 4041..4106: 0.06 mag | 2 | 1.89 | 2.03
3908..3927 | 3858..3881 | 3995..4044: 0.10 mag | 2.14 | 1.97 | 2.19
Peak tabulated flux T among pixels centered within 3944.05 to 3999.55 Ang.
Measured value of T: 2.326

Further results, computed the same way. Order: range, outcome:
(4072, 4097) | 2.122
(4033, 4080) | 2.394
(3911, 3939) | 2.118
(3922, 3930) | 2.033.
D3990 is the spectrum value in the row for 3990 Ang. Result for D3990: 2.108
